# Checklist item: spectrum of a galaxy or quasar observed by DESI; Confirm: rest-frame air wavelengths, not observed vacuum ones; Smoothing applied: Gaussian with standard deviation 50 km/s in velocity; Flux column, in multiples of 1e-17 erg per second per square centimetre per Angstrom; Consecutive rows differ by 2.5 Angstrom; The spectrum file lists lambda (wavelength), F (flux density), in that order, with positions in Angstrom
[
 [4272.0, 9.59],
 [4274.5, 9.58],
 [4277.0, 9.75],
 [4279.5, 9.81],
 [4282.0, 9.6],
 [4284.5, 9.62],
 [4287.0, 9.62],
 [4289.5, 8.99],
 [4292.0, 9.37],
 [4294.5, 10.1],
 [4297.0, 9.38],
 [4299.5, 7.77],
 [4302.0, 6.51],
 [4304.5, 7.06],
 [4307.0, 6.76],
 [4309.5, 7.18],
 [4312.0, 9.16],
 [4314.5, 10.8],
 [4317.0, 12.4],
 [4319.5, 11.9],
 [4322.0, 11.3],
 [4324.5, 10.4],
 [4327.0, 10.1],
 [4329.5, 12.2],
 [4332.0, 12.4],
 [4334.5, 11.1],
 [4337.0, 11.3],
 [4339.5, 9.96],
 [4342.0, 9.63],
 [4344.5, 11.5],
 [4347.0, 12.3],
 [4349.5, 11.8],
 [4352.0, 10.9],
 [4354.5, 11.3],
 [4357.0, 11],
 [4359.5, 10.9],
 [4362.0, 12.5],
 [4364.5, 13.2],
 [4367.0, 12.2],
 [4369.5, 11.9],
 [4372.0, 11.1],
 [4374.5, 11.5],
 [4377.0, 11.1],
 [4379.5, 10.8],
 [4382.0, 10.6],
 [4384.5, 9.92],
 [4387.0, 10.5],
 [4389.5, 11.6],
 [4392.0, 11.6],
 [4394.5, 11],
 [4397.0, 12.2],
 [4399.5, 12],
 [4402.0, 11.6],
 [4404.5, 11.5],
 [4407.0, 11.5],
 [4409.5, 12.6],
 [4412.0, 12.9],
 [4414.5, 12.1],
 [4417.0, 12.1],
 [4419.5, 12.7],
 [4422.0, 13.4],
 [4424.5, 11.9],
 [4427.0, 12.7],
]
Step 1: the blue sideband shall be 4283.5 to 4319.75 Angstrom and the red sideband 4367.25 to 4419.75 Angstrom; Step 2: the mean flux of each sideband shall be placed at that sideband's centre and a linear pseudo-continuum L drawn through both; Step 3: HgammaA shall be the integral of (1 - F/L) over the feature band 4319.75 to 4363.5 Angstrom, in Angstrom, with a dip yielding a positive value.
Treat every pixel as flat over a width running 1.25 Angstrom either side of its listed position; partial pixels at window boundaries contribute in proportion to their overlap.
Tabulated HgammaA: -4.84 Angstrom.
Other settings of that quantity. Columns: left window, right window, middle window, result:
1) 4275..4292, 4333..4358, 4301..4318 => 2.8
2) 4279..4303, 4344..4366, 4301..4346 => 1.5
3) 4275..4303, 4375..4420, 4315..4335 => -3.0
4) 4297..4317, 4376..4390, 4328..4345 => -3.6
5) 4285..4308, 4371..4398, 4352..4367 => -2.0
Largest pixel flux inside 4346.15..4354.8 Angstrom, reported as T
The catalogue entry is 12.3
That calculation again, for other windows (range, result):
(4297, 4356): 12.4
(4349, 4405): 13.2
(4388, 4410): 12.6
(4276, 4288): 9.81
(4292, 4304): 10.1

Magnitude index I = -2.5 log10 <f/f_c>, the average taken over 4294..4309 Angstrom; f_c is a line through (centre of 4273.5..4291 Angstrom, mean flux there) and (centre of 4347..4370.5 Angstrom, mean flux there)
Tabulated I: 0.28 mag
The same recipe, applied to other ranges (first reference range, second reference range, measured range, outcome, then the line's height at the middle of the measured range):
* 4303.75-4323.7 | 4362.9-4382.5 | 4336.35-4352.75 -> -0.038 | 10.7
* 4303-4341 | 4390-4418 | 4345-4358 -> -0.062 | 10.8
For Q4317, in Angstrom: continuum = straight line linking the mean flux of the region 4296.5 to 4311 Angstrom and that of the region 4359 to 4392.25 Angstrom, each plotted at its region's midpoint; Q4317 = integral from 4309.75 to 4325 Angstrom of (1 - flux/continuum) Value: -4.92 Angstrom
